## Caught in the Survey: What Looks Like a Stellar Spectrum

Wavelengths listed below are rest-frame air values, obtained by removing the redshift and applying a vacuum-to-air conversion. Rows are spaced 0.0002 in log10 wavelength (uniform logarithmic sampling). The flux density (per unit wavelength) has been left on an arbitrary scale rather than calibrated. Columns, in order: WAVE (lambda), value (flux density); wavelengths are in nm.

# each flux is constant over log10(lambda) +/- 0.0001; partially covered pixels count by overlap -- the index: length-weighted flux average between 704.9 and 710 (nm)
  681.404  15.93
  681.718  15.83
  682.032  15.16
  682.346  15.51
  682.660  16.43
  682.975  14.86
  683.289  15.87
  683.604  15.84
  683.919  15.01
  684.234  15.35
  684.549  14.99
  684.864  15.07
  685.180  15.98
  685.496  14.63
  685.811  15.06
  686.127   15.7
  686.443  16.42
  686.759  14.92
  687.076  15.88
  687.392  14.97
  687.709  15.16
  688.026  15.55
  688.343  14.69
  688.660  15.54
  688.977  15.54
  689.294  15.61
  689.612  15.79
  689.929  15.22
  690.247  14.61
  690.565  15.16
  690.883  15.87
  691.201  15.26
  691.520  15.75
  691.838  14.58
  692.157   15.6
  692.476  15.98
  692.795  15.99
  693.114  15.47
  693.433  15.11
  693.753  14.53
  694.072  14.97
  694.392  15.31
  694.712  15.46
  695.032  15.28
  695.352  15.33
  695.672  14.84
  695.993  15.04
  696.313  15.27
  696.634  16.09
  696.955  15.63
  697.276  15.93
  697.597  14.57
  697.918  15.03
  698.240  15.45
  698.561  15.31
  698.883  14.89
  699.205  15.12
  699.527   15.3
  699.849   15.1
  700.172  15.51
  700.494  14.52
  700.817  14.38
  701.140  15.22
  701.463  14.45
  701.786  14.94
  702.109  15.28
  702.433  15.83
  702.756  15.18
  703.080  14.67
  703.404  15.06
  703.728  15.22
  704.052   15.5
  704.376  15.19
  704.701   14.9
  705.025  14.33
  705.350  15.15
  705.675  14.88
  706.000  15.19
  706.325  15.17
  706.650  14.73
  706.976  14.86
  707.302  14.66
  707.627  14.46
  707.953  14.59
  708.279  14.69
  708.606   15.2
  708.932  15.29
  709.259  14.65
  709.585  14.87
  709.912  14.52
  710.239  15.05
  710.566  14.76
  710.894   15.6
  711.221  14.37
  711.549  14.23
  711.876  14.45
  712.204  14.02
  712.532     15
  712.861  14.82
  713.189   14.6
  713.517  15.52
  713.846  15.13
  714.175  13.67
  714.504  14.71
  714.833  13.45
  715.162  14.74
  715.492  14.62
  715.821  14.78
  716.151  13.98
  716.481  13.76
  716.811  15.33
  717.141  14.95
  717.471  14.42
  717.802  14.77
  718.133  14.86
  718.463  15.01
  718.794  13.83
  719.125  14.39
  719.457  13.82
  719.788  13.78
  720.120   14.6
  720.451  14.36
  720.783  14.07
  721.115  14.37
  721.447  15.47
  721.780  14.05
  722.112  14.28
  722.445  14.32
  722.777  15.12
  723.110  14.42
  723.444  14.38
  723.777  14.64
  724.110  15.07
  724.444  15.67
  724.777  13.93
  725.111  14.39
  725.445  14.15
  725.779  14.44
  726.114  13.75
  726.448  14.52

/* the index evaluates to 14.8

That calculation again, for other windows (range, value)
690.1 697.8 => 15.3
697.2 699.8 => 15.2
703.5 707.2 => 15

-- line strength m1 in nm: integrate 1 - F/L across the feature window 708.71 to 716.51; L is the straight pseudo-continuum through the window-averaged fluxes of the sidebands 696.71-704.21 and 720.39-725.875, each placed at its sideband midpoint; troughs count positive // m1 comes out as 0.10 nm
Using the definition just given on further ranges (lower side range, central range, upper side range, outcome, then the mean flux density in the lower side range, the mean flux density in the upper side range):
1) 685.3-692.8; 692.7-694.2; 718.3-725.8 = 0.008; 15.4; 14.5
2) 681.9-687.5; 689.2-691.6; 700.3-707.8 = -0.016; 15.4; 14.9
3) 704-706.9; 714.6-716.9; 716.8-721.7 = 0.041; 15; 14.5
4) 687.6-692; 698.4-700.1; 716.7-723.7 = -0.012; 15.3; 14.5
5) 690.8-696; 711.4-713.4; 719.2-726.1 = 0.028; 15.3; 14.4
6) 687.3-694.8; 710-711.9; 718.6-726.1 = -0.001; 15.3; 14.4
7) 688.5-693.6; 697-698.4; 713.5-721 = -0.008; 15.4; 14.4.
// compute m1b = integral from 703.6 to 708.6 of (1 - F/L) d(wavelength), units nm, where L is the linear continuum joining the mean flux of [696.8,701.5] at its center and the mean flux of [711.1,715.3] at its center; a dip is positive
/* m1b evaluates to -0.03 nm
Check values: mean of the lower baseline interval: 15.1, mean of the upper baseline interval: 14.5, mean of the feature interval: 14.9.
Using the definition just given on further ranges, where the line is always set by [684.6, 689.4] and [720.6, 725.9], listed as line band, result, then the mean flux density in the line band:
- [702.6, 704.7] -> -0.02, 15.1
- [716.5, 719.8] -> 0.03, 14.5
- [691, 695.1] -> -0.03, 15.3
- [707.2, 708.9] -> 0.01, 14.8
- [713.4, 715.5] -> 0.03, 14.5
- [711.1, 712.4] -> 0.05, 14.3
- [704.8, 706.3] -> 0.00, 14.9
